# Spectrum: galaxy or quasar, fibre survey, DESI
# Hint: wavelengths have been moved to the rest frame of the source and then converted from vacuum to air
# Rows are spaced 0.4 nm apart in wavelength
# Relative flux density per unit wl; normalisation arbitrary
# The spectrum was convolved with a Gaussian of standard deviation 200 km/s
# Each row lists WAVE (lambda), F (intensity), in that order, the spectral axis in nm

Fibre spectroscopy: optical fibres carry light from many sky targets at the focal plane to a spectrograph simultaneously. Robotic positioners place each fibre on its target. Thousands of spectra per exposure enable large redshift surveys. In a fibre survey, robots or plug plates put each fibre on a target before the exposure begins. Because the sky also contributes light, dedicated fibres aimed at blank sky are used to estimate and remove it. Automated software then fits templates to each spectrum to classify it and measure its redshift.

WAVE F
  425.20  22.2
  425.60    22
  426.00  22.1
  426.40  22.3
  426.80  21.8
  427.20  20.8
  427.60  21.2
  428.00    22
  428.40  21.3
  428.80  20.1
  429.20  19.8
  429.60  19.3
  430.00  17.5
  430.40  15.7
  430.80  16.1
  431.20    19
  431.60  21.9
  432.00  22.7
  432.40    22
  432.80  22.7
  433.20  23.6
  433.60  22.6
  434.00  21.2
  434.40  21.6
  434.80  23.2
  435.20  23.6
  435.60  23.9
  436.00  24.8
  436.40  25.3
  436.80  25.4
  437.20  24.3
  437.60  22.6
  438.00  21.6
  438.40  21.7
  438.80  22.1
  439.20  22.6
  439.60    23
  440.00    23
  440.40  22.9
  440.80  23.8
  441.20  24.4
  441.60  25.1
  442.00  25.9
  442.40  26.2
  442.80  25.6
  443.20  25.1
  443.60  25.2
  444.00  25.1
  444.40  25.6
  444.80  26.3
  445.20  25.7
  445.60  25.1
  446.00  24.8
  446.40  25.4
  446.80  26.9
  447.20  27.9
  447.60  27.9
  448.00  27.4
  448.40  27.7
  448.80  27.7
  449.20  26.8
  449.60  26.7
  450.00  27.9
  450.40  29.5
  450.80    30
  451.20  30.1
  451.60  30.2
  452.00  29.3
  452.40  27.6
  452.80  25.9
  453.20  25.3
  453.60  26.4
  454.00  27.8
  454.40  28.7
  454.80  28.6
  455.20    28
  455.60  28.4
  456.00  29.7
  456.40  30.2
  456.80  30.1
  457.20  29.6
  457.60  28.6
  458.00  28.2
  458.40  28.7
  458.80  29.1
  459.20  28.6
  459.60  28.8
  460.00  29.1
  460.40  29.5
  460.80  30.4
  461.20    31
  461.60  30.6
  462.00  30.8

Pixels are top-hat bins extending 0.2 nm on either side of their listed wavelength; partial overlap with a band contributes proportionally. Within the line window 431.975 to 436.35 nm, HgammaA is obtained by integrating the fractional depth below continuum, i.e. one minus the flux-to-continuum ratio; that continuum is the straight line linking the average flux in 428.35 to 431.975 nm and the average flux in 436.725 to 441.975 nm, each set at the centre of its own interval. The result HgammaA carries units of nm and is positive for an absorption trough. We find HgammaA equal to -0.44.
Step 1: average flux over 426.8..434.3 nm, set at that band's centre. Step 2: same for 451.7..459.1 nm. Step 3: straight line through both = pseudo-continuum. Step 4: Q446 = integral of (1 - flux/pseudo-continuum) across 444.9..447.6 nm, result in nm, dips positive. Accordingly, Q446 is -0.065 nm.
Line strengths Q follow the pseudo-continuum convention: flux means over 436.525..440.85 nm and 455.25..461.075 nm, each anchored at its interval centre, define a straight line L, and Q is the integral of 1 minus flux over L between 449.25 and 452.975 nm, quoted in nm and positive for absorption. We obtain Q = -0.22 nm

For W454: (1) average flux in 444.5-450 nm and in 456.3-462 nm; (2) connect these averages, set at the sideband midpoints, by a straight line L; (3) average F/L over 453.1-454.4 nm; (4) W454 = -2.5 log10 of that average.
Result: 0.05 mag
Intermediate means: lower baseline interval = 26.7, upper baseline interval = 29.5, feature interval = 26.9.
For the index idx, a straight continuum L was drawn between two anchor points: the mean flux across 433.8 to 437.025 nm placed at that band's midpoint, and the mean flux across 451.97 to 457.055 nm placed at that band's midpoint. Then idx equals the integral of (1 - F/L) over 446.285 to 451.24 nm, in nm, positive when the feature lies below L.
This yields -0.190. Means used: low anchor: 23.6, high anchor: 28.1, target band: 27.8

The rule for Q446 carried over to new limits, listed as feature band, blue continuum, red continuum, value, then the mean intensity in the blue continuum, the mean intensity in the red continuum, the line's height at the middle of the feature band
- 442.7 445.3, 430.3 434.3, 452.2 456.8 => -0.09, 20.9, 28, 24.6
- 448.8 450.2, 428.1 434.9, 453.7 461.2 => -0.04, 20.6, 29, 26.4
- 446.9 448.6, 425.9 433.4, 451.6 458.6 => -0.10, 20.6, 28.4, 26.1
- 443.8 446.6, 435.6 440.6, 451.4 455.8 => -0.01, 23.3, 27.8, 25.4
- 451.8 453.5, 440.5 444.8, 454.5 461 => 0.05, 25.2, 29.1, 27.8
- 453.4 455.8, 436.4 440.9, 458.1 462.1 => 0.00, 23.1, 29.6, 27.9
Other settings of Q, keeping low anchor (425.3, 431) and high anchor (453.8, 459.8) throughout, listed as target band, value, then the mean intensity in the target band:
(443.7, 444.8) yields -0.02 nm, 25.5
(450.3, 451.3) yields -0.10 nm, 29.9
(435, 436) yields -0.07 nm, 24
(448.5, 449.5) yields -0.03 nm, 27.2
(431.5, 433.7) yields -0.11 nm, 22.6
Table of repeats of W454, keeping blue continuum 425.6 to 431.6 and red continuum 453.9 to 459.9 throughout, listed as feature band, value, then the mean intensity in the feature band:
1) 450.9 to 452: -0.106 mag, 30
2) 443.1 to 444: -0.018 mag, 25.1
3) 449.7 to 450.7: -0.071 mag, 28.6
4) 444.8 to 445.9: -0.010 mag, 25.5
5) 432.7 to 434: -0.058 mag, 22.7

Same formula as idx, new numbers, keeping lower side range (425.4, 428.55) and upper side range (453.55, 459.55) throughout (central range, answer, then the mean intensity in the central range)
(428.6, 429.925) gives 0.16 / 19.5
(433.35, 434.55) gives 0.08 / 21.9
